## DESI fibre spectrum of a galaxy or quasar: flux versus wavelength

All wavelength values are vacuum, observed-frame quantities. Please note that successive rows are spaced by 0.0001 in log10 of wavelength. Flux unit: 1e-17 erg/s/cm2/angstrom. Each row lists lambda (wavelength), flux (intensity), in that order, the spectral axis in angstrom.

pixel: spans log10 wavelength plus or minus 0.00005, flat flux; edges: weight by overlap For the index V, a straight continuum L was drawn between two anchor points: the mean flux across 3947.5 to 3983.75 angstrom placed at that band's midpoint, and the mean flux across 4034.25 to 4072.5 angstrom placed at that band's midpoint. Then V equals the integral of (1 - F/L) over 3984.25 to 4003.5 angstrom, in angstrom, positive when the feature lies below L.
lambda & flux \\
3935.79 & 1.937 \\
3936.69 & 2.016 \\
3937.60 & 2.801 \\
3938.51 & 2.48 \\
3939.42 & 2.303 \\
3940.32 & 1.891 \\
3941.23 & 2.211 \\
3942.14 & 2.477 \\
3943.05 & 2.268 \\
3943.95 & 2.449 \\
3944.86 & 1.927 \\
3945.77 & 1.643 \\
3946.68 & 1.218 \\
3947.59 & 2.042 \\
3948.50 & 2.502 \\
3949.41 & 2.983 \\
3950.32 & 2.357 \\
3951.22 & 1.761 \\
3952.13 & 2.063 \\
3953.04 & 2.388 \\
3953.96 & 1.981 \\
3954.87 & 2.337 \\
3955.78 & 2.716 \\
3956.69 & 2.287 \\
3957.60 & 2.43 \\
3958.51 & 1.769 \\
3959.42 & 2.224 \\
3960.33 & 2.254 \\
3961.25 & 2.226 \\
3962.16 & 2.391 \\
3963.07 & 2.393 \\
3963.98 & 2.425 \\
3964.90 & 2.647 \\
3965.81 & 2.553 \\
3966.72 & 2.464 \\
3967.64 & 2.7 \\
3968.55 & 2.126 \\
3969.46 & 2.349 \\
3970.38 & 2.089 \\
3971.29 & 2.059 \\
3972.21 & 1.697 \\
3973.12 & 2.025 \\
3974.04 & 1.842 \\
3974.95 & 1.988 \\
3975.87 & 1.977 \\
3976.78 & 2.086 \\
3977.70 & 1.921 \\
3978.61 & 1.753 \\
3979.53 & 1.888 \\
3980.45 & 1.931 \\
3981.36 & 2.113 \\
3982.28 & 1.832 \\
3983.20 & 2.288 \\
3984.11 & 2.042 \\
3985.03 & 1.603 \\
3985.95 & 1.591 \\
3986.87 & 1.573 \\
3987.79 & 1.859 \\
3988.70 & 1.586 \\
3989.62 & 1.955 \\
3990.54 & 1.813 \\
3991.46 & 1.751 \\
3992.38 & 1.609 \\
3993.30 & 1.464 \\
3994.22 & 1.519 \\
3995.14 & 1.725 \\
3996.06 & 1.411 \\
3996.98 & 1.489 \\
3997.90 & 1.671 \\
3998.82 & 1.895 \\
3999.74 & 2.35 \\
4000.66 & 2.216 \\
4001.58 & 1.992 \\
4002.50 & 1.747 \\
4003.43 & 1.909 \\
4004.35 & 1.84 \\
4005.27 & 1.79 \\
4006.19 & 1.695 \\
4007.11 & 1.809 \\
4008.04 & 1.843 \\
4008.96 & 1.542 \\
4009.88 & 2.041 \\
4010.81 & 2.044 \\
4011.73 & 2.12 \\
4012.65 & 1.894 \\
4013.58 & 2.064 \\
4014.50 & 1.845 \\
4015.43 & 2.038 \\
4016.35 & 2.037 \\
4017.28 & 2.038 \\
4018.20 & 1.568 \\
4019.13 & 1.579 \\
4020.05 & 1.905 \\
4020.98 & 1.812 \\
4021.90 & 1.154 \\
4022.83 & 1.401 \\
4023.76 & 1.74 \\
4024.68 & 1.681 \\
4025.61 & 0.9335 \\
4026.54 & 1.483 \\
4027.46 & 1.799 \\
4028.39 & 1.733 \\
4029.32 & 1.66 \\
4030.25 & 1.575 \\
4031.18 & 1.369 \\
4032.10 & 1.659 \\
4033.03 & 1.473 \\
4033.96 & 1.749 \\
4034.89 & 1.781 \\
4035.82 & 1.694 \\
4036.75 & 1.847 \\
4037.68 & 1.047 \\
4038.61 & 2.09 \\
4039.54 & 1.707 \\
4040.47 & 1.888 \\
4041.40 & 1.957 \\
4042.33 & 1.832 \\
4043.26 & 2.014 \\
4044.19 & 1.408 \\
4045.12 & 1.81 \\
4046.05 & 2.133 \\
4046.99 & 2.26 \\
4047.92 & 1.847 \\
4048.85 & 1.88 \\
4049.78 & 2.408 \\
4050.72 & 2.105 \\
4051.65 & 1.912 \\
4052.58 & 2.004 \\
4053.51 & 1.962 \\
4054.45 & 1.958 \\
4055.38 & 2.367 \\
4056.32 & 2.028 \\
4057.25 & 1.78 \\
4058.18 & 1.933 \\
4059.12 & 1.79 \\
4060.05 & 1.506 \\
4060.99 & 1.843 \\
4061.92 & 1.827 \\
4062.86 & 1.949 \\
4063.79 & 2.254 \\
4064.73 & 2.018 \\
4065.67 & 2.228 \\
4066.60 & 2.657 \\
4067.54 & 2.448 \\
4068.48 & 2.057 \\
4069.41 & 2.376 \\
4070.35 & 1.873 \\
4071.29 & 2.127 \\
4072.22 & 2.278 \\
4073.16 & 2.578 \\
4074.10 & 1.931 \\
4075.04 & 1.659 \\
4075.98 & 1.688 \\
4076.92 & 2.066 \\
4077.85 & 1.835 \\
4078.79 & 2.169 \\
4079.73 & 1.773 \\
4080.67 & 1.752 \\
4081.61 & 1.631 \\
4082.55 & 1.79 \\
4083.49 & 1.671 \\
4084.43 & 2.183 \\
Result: 3.4 angstrom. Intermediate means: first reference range 2.2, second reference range 1.97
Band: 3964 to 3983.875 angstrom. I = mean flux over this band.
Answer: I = 2.12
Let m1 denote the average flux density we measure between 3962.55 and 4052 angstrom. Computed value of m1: 1.86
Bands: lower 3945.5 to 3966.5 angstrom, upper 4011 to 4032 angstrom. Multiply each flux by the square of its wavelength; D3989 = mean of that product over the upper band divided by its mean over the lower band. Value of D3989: 0.8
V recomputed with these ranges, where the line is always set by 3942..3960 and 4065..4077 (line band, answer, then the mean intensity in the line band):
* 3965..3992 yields 2.36 angstrom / 1.99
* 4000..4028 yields 4.90 angstrom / 1.79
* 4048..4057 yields 0.43 angstrom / 2.05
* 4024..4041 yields 4.24 angstrom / 1.62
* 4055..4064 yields 1.00 angstrom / 1.91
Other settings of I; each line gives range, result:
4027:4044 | 1.71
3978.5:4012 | 1.82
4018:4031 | 1.57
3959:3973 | 2.3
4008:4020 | 1.9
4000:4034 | 1.75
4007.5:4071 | 1.86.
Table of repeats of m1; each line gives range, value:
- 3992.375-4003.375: 1.77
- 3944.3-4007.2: 2.01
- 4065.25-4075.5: 2.2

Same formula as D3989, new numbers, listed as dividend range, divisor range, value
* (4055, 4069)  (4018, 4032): 1.33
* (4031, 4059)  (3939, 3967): 0.87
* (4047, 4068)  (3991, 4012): 1.16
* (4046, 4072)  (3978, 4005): 1.18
